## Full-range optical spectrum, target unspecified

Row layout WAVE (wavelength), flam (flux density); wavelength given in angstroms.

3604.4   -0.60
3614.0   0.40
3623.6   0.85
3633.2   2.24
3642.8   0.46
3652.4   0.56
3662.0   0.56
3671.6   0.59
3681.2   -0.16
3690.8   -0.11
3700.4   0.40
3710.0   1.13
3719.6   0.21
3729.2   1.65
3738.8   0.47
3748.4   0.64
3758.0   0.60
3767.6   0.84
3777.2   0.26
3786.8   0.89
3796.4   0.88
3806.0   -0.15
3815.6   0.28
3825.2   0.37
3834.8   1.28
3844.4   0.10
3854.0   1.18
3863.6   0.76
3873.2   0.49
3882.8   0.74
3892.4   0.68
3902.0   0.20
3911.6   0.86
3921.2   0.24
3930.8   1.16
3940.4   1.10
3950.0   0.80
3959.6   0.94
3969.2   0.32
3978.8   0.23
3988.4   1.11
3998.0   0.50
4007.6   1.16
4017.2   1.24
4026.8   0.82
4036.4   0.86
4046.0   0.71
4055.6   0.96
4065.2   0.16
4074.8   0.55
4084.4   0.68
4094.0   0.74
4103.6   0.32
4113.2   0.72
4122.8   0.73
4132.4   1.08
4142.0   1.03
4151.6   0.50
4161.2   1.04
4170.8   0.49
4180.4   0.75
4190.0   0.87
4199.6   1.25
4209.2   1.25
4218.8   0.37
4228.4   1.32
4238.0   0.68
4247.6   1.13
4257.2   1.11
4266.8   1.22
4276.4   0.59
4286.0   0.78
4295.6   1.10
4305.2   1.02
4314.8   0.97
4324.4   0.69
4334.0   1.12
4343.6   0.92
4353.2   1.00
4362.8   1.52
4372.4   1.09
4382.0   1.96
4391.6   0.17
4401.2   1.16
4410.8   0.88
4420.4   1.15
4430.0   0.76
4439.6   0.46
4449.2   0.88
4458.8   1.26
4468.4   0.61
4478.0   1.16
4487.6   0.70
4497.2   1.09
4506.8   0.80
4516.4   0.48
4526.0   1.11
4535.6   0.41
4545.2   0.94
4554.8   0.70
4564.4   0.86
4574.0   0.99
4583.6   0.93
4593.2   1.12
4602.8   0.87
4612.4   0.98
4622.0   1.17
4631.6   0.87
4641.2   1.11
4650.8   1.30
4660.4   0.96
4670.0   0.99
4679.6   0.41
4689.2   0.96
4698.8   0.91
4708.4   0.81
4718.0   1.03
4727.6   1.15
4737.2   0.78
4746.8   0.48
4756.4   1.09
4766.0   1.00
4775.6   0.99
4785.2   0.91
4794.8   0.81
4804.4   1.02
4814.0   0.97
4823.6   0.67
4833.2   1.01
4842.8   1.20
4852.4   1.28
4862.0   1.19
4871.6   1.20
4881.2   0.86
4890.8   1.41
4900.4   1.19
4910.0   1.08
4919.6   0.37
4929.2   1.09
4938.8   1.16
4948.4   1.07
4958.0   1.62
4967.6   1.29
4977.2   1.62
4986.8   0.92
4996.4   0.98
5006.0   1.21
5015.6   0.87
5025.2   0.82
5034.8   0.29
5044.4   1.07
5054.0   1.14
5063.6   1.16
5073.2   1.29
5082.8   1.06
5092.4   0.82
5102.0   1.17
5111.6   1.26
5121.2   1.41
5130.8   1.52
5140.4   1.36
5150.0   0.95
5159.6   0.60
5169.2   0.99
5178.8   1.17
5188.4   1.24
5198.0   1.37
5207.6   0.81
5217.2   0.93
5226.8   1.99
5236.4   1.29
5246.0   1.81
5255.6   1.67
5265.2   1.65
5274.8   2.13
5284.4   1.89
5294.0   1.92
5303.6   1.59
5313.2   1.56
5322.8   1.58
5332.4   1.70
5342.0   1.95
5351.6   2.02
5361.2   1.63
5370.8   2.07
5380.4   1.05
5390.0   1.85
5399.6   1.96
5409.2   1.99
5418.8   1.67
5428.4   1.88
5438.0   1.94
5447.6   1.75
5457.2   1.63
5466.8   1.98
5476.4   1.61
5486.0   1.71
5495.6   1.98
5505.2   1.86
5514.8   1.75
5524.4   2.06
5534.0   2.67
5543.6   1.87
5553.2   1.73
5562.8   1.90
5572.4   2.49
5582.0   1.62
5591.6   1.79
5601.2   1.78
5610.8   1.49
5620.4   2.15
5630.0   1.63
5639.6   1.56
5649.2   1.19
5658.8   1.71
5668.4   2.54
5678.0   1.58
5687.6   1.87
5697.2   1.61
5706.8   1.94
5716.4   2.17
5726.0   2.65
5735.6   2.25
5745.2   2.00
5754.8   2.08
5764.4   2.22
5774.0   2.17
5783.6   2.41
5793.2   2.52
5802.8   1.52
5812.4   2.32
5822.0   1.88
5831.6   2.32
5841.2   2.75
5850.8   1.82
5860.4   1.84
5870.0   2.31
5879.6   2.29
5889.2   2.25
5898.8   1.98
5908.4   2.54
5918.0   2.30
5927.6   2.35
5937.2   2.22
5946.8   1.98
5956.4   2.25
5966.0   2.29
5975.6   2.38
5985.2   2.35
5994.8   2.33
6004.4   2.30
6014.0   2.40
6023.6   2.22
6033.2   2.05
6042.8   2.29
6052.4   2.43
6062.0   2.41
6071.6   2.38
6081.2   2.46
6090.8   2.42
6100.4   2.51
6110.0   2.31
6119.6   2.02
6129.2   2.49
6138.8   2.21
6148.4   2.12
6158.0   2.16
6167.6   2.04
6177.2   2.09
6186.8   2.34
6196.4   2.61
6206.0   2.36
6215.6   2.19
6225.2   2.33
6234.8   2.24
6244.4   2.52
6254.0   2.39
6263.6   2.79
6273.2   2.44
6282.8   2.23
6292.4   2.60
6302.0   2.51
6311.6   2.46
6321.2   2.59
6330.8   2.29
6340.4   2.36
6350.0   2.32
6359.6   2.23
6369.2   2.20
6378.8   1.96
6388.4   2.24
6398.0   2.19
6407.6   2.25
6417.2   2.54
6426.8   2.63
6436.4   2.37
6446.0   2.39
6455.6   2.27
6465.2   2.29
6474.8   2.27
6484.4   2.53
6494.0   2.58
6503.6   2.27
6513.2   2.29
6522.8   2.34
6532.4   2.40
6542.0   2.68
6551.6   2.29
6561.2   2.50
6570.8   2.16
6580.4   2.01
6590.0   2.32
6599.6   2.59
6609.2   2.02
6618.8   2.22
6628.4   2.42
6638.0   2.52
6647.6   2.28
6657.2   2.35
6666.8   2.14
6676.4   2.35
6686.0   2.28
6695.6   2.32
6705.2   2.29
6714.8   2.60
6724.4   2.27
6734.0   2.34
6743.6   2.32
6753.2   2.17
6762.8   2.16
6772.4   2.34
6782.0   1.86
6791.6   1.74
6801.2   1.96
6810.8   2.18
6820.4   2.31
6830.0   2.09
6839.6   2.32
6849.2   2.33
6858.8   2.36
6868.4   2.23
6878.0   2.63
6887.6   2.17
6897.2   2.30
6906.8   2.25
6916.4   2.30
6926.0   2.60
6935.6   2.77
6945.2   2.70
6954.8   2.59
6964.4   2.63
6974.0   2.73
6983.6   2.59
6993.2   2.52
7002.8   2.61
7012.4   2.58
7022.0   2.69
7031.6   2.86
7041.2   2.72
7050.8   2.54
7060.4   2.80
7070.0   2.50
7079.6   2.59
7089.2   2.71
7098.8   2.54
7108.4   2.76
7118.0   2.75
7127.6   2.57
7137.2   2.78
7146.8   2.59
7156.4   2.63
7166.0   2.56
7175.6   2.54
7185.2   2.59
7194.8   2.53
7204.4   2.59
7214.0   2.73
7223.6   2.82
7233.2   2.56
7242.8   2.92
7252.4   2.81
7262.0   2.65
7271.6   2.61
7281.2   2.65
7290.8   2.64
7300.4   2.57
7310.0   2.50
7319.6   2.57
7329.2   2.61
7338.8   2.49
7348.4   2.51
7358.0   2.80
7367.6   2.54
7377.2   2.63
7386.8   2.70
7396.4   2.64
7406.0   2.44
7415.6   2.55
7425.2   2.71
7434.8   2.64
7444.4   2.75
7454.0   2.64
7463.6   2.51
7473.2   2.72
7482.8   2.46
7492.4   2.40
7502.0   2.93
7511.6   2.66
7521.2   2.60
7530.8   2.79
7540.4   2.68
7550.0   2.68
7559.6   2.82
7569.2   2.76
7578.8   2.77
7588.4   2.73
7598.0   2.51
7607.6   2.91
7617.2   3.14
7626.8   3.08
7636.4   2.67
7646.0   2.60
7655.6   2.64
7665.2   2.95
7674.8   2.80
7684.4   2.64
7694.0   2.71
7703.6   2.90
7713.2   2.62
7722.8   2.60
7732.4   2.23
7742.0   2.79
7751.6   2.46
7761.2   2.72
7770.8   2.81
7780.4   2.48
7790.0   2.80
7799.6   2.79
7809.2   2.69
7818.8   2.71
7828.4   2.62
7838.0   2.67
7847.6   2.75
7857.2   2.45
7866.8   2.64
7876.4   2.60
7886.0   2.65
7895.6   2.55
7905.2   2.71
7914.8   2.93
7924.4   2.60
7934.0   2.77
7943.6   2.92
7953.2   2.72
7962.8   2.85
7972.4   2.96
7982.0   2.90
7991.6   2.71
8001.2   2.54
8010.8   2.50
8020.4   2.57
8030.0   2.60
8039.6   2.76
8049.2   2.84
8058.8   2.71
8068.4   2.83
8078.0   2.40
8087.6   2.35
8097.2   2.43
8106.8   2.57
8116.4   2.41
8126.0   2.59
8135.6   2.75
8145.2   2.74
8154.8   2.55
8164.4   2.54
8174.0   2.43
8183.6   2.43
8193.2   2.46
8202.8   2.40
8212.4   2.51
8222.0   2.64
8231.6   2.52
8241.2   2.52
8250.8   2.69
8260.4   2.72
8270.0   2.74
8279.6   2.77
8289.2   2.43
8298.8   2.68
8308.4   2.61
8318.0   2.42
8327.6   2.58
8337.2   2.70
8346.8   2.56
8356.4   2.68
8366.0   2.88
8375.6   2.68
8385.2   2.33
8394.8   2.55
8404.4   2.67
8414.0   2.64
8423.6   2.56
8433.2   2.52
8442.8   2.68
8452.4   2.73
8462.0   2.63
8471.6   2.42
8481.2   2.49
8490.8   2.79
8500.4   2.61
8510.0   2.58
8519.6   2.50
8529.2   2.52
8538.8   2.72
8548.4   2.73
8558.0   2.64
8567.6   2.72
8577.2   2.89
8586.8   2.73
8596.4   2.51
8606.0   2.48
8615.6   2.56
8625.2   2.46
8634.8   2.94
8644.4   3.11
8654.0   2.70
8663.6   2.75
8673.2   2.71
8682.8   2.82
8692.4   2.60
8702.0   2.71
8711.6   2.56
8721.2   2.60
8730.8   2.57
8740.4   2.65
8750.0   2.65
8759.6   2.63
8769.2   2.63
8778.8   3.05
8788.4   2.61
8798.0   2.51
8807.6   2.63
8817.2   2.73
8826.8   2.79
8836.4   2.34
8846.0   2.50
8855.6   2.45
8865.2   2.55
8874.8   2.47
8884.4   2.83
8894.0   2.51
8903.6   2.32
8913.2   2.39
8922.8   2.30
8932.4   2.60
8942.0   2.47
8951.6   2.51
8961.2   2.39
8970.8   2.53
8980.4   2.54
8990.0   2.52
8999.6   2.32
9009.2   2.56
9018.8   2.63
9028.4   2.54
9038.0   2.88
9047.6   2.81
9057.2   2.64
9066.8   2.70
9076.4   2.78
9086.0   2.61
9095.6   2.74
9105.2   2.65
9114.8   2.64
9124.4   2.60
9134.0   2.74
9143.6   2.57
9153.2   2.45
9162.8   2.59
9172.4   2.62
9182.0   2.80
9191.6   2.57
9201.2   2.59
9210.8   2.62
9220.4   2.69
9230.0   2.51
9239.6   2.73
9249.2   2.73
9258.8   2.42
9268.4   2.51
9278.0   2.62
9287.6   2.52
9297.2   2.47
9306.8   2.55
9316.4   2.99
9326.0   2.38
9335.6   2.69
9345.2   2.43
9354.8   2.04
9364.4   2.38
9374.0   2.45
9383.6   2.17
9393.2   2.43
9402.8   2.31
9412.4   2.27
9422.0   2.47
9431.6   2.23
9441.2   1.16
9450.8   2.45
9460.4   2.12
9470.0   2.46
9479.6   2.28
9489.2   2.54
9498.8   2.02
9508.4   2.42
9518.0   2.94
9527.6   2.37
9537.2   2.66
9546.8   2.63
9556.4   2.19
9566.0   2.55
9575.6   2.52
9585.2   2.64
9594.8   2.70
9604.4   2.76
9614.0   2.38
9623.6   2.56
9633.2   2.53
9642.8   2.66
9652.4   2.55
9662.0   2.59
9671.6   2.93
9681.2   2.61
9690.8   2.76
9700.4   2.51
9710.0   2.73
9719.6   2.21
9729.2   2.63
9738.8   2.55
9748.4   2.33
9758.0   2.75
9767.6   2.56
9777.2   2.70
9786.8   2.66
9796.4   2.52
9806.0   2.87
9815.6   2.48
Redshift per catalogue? 0.31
